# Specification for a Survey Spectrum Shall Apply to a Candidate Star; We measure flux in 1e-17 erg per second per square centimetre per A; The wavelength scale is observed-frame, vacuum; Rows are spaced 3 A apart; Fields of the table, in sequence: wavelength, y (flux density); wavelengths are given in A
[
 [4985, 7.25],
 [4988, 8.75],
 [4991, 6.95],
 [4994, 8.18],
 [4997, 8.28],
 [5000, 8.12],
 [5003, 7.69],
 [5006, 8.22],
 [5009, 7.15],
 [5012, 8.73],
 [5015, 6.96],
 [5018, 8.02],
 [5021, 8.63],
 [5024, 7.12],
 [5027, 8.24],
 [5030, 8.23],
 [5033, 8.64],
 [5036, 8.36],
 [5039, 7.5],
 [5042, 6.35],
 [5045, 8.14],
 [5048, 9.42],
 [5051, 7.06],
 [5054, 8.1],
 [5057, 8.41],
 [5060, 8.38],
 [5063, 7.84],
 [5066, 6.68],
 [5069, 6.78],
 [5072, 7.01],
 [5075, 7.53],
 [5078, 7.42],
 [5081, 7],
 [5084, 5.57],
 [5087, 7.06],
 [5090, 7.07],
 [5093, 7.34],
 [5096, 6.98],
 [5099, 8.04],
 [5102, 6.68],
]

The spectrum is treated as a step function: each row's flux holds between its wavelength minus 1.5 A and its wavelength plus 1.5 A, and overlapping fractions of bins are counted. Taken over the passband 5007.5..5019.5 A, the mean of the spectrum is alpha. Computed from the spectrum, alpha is 7.71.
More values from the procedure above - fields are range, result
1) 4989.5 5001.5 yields 7.88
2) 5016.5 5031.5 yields 8.05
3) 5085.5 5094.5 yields 7.16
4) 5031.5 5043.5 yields 7.71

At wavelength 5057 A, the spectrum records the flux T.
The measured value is 8.41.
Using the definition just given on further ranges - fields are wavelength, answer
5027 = 8.24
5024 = 7.12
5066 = 6.68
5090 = 7.07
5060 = 8.38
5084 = 5.57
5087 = 7.06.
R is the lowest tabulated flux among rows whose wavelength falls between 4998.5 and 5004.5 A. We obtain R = 7.69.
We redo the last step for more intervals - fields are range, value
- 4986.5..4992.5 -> 6.95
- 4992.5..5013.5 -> 7.15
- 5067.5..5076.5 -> 6.78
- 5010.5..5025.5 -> 6.96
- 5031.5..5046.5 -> 6.35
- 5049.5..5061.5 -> 7.06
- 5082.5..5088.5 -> 5.57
